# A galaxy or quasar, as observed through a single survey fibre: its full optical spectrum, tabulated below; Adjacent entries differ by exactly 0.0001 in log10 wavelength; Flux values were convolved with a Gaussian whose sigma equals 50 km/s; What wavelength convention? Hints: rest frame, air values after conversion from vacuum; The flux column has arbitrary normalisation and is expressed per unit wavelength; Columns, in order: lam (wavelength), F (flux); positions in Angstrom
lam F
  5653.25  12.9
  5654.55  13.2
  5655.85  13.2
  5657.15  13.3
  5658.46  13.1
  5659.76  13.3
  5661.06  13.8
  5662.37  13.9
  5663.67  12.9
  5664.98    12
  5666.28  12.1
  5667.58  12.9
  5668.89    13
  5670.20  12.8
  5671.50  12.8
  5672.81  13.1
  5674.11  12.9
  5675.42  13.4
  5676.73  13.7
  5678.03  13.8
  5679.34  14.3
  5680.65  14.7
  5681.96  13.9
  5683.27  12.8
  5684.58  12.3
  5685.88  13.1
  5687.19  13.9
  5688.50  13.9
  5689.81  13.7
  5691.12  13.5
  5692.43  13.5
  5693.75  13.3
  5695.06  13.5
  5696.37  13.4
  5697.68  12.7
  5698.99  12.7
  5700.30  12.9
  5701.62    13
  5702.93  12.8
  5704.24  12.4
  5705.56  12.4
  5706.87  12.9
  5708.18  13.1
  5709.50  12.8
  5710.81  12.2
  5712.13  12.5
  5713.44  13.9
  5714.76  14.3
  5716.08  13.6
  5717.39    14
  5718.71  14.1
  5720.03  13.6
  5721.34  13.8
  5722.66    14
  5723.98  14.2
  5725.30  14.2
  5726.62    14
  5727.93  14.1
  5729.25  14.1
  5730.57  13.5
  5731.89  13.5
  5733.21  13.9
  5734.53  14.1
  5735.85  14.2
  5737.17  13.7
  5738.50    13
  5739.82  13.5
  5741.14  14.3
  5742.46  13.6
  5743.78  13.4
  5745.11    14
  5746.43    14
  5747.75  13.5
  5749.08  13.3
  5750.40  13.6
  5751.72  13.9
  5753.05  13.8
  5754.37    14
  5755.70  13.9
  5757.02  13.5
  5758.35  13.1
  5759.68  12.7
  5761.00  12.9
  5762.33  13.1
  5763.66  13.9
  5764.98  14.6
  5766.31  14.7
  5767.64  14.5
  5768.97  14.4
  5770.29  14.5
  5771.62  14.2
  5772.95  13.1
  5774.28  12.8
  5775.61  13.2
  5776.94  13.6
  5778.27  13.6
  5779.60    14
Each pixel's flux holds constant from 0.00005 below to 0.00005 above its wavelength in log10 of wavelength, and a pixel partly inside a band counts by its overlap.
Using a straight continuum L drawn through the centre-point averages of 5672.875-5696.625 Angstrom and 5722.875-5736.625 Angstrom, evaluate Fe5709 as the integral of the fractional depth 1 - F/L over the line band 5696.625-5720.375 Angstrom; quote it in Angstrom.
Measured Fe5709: 1.1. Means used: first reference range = 13.5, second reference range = 14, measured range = 13.1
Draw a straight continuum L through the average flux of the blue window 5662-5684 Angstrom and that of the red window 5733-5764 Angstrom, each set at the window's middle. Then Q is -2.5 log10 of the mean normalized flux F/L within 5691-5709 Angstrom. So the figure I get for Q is 0.031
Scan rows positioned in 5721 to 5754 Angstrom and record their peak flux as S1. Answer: 14.3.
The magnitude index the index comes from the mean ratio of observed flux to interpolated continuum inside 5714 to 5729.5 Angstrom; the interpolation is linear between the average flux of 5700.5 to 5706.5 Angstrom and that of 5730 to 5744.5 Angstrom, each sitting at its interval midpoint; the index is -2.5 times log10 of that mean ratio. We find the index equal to -0.061 mag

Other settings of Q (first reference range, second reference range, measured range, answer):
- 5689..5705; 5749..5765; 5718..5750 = -0.04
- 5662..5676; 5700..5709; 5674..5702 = -0.05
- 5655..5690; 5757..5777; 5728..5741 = -0.02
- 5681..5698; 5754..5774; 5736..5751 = 0.00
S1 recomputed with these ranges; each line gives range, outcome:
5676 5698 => 14.7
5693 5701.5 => 13.5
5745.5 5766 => 14.6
